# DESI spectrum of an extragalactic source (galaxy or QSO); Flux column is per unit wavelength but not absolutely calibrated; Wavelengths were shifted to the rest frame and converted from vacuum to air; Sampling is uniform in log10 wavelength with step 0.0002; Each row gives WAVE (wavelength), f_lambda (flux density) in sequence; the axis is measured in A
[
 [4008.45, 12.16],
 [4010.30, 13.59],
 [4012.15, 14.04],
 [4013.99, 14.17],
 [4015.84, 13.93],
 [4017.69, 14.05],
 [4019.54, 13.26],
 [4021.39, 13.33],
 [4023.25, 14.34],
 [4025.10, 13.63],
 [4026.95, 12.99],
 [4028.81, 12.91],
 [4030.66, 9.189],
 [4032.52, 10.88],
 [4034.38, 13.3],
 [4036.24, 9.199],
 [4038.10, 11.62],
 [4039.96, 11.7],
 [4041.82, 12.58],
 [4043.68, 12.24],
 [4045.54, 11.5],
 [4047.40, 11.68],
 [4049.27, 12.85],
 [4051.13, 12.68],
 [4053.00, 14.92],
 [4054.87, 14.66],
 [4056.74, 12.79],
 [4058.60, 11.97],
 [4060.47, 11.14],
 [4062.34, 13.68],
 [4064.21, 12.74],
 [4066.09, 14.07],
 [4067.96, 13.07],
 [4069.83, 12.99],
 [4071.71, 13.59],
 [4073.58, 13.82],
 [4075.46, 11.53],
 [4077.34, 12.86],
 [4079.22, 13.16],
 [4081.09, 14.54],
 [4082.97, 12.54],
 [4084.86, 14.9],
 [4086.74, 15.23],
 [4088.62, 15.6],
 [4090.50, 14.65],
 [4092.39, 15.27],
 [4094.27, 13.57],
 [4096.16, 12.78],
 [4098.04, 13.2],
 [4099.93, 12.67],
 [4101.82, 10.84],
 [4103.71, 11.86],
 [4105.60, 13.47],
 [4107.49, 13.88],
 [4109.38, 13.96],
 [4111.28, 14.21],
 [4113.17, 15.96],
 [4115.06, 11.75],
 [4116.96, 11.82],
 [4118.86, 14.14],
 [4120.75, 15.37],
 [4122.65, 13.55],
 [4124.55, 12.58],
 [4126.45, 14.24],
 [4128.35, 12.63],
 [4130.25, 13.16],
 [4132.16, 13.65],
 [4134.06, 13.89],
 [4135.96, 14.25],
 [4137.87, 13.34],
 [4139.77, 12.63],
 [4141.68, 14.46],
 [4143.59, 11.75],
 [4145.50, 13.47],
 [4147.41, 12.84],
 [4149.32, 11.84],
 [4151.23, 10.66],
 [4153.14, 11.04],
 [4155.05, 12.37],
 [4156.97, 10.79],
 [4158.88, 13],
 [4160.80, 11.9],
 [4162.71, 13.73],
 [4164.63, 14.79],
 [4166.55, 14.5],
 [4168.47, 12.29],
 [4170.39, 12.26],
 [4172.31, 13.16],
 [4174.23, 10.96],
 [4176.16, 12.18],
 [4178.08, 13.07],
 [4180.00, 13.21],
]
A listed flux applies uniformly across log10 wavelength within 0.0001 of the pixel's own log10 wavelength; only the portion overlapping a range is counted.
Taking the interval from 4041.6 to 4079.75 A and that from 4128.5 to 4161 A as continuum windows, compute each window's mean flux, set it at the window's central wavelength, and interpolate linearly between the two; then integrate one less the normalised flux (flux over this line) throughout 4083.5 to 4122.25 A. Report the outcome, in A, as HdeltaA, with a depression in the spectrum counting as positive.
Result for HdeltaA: -2.9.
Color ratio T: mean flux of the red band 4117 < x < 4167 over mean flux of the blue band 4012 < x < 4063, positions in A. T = 1.0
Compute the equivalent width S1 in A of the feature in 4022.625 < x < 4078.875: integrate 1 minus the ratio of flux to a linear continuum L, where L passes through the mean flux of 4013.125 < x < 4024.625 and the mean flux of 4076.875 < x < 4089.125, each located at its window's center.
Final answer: 5.7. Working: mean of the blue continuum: 13.8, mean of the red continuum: 14.1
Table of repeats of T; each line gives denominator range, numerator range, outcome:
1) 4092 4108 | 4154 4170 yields 0.99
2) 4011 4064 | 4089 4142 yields 1.06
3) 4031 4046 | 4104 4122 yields 1.19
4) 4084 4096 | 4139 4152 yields 0.85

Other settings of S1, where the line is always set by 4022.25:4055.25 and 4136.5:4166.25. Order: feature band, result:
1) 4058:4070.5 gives -0.4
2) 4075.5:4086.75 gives -1.0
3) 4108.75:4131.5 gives -1.9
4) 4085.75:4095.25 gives -1.8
